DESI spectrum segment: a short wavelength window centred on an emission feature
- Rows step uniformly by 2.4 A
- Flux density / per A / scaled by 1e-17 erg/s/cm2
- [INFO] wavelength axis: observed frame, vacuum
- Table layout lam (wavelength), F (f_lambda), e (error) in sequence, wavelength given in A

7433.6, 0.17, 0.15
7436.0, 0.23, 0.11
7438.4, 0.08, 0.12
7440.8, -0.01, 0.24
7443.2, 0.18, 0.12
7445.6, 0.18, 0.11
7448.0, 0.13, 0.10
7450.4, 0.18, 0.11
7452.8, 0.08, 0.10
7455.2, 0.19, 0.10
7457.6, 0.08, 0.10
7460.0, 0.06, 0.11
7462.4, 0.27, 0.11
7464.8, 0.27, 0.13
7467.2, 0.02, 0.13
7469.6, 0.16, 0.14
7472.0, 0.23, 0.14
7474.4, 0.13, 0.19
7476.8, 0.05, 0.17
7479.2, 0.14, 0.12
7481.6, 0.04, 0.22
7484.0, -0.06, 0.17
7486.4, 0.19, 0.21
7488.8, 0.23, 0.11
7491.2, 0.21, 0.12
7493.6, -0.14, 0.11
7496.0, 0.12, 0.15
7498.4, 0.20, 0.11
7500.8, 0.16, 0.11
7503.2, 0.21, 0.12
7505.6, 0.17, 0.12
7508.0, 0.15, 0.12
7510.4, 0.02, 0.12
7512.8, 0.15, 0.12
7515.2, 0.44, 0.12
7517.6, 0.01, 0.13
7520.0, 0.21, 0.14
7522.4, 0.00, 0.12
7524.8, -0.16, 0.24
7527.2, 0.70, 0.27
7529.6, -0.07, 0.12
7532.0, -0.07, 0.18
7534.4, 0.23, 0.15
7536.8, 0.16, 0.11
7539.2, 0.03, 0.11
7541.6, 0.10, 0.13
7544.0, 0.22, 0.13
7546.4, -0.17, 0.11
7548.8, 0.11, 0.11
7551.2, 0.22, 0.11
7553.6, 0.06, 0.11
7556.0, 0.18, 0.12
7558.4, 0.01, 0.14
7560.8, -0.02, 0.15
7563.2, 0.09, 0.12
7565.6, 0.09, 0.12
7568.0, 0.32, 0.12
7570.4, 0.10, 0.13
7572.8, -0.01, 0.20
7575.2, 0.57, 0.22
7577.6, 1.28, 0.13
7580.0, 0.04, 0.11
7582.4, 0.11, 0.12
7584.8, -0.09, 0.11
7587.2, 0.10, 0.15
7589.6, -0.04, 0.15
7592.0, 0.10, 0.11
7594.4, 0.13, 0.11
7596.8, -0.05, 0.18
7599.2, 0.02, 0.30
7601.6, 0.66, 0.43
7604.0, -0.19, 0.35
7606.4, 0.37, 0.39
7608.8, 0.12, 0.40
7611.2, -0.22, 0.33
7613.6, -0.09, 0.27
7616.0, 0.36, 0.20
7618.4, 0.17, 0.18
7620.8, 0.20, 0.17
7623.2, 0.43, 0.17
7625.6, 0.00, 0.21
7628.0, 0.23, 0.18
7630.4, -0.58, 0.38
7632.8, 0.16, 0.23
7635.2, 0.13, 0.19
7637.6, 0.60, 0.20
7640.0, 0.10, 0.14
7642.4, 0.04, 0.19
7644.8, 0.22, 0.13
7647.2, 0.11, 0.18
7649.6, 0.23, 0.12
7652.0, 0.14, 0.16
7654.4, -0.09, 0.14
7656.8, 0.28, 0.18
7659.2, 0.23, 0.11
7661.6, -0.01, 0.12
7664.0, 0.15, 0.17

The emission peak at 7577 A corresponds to Hgamma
